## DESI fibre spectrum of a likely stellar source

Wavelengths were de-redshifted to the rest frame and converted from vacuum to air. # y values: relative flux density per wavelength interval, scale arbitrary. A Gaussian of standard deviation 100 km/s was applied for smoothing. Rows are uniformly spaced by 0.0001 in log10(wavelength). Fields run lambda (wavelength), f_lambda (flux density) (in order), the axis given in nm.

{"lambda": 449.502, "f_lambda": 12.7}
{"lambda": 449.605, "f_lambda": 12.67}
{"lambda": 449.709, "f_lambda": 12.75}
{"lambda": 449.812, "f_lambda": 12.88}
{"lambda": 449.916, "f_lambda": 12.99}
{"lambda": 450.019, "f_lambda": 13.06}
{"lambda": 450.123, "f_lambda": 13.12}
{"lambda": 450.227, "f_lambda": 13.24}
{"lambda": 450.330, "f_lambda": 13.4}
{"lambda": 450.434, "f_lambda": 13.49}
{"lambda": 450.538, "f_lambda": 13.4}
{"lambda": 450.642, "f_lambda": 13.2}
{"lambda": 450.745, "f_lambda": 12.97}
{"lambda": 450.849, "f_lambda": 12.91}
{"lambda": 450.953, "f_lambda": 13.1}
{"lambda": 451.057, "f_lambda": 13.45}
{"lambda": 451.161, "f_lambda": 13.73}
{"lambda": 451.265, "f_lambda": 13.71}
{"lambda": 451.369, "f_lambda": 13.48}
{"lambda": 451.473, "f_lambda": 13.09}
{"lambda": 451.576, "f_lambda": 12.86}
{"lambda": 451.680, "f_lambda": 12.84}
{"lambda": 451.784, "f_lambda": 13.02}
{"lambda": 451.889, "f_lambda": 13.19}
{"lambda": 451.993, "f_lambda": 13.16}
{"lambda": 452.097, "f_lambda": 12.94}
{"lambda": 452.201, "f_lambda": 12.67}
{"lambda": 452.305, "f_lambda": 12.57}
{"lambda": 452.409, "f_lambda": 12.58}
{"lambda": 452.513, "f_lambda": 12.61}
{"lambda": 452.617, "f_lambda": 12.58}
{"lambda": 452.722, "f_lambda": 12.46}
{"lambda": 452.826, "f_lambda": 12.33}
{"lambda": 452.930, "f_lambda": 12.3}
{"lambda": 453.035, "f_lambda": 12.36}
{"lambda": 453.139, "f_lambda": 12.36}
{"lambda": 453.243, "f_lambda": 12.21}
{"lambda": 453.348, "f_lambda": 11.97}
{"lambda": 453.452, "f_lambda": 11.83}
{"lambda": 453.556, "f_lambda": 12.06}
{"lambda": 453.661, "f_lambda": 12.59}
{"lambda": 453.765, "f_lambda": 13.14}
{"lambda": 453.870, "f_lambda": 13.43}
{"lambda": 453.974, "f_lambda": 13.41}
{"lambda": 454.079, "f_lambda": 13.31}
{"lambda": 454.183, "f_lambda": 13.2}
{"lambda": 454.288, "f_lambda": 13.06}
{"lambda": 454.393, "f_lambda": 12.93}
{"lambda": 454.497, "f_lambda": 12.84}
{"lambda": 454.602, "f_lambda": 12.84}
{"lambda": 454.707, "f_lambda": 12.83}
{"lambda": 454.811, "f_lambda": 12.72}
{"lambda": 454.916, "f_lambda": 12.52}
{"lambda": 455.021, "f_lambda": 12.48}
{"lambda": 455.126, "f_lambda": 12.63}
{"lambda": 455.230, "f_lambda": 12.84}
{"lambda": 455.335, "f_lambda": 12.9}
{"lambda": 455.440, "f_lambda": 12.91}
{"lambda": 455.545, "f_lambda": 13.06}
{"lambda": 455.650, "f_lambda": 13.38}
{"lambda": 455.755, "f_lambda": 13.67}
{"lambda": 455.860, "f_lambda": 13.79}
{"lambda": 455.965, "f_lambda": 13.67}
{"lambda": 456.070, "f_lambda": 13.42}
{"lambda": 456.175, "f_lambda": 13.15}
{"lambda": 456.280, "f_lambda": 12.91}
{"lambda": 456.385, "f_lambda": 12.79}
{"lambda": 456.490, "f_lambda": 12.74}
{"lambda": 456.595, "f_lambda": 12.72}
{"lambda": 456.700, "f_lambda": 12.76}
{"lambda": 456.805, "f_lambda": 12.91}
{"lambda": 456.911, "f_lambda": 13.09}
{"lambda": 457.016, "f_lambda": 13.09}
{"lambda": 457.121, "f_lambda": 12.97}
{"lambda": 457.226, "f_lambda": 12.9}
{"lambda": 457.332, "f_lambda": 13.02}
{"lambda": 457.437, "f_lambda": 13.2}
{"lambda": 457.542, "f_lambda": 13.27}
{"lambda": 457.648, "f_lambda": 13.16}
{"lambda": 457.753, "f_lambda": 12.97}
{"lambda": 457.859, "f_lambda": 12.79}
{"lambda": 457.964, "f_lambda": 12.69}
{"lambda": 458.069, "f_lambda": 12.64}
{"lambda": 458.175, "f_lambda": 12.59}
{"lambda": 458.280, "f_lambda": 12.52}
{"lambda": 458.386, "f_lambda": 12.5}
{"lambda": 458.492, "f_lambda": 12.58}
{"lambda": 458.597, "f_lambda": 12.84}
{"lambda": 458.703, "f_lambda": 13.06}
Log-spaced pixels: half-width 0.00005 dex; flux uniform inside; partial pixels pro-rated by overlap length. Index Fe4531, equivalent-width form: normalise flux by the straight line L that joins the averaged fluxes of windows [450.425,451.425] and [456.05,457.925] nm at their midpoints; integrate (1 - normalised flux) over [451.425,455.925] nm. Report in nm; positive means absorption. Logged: 0.13 nm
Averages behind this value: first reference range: 13.3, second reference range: 13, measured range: 12.8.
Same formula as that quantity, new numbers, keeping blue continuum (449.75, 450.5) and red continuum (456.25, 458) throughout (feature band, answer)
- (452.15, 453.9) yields 0.08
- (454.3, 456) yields 0.00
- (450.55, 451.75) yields -0.01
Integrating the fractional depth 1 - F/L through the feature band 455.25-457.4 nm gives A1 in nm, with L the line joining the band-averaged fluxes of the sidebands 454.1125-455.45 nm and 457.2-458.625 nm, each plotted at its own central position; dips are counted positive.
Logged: -0.04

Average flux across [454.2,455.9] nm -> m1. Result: 13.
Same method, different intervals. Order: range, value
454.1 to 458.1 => 13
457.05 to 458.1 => 13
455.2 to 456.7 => 13.1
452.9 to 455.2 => 12.7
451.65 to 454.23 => 12.7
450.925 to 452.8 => 13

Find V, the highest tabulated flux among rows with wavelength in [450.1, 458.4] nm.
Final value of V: 13.79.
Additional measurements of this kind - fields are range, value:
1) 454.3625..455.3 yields 12.93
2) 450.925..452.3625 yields 13.73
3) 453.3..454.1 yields 13.43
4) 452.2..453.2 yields 12.67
